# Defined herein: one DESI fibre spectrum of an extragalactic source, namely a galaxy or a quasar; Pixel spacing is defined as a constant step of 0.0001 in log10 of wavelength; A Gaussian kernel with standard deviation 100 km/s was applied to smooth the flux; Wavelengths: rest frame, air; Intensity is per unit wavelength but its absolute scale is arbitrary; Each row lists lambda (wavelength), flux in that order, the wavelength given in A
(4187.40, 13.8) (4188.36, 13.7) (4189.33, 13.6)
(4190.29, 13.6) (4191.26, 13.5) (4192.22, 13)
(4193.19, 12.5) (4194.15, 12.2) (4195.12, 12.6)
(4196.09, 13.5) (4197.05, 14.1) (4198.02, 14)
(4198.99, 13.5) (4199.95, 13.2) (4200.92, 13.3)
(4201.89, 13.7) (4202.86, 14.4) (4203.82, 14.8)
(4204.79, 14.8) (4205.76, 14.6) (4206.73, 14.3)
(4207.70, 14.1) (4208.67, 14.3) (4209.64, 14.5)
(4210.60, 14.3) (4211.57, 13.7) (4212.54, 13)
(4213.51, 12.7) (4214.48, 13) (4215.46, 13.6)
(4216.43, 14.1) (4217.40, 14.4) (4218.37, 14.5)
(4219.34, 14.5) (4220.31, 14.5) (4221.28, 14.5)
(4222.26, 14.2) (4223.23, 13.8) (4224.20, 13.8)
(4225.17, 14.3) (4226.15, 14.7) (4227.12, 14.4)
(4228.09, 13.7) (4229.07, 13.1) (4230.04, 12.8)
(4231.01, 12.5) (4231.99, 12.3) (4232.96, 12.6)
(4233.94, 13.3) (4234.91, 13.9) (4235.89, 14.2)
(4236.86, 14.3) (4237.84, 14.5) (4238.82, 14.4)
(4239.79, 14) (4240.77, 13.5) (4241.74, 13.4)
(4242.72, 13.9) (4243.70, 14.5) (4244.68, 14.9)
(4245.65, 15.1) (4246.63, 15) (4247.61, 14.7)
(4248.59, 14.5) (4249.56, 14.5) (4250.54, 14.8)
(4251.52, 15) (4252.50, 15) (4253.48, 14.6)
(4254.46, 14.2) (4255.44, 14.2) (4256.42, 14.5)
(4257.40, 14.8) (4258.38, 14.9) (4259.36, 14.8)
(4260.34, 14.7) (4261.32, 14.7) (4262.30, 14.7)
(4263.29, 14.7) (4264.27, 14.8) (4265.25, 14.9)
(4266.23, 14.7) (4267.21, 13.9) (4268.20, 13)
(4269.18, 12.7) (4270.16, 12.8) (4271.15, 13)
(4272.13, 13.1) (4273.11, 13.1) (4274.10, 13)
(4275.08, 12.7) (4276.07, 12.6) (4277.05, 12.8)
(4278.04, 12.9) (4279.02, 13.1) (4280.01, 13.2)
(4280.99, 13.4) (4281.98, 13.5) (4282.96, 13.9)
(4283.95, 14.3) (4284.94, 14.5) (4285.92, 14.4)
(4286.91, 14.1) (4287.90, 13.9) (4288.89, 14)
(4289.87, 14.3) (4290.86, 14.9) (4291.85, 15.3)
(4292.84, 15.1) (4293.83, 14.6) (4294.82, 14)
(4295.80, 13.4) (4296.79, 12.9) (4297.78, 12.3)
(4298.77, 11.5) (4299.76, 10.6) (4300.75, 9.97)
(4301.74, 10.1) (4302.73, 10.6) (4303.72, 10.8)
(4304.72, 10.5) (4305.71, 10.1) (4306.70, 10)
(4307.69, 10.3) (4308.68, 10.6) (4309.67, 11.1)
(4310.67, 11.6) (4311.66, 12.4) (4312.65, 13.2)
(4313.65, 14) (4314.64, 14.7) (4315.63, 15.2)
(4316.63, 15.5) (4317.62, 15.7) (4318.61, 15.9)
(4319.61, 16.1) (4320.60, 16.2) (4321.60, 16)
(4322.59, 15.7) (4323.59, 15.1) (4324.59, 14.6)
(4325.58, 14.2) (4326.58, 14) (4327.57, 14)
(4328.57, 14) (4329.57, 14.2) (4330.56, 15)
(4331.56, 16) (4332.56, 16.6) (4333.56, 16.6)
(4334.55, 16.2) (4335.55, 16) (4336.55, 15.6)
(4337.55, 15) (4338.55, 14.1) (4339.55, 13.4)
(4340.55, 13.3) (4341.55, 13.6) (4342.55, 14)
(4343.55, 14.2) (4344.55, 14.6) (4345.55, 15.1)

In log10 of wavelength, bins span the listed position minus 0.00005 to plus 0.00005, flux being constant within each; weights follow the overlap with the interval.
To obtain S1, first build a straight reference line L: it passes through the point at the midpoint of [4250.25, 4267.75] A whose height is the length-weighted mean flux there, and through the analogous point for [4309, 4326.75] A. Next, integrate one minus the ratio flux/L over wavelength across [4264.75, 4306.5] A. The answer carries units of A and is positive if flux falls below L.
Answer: 4.4 A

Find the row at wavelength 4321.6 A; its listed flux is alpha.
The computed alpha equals 16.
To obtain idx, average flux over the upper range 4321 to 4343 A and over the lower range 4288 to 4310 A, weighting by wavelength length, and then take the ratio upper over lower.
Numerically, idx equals 1.2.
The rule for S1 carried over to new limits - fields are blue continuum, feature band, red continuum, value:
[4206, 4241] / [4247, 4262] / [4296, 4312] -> -2.3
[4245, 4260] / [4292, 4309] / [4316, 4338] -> 3.9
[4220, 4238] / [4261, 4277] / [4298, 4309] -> -2.1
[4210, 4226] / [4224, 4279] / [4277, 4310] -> -2.4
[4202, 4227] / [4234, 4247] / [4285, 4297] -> 0.0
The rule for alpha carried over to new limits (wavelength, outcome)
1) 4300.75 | 9.97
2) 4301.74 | 10.1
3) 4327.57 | 14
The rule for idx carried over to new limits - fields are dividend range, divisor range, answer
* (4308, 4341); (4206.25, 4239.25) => 1.05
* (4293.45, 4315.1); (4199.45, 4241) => 0.85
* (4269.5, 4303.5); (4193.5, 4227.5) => 0.94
